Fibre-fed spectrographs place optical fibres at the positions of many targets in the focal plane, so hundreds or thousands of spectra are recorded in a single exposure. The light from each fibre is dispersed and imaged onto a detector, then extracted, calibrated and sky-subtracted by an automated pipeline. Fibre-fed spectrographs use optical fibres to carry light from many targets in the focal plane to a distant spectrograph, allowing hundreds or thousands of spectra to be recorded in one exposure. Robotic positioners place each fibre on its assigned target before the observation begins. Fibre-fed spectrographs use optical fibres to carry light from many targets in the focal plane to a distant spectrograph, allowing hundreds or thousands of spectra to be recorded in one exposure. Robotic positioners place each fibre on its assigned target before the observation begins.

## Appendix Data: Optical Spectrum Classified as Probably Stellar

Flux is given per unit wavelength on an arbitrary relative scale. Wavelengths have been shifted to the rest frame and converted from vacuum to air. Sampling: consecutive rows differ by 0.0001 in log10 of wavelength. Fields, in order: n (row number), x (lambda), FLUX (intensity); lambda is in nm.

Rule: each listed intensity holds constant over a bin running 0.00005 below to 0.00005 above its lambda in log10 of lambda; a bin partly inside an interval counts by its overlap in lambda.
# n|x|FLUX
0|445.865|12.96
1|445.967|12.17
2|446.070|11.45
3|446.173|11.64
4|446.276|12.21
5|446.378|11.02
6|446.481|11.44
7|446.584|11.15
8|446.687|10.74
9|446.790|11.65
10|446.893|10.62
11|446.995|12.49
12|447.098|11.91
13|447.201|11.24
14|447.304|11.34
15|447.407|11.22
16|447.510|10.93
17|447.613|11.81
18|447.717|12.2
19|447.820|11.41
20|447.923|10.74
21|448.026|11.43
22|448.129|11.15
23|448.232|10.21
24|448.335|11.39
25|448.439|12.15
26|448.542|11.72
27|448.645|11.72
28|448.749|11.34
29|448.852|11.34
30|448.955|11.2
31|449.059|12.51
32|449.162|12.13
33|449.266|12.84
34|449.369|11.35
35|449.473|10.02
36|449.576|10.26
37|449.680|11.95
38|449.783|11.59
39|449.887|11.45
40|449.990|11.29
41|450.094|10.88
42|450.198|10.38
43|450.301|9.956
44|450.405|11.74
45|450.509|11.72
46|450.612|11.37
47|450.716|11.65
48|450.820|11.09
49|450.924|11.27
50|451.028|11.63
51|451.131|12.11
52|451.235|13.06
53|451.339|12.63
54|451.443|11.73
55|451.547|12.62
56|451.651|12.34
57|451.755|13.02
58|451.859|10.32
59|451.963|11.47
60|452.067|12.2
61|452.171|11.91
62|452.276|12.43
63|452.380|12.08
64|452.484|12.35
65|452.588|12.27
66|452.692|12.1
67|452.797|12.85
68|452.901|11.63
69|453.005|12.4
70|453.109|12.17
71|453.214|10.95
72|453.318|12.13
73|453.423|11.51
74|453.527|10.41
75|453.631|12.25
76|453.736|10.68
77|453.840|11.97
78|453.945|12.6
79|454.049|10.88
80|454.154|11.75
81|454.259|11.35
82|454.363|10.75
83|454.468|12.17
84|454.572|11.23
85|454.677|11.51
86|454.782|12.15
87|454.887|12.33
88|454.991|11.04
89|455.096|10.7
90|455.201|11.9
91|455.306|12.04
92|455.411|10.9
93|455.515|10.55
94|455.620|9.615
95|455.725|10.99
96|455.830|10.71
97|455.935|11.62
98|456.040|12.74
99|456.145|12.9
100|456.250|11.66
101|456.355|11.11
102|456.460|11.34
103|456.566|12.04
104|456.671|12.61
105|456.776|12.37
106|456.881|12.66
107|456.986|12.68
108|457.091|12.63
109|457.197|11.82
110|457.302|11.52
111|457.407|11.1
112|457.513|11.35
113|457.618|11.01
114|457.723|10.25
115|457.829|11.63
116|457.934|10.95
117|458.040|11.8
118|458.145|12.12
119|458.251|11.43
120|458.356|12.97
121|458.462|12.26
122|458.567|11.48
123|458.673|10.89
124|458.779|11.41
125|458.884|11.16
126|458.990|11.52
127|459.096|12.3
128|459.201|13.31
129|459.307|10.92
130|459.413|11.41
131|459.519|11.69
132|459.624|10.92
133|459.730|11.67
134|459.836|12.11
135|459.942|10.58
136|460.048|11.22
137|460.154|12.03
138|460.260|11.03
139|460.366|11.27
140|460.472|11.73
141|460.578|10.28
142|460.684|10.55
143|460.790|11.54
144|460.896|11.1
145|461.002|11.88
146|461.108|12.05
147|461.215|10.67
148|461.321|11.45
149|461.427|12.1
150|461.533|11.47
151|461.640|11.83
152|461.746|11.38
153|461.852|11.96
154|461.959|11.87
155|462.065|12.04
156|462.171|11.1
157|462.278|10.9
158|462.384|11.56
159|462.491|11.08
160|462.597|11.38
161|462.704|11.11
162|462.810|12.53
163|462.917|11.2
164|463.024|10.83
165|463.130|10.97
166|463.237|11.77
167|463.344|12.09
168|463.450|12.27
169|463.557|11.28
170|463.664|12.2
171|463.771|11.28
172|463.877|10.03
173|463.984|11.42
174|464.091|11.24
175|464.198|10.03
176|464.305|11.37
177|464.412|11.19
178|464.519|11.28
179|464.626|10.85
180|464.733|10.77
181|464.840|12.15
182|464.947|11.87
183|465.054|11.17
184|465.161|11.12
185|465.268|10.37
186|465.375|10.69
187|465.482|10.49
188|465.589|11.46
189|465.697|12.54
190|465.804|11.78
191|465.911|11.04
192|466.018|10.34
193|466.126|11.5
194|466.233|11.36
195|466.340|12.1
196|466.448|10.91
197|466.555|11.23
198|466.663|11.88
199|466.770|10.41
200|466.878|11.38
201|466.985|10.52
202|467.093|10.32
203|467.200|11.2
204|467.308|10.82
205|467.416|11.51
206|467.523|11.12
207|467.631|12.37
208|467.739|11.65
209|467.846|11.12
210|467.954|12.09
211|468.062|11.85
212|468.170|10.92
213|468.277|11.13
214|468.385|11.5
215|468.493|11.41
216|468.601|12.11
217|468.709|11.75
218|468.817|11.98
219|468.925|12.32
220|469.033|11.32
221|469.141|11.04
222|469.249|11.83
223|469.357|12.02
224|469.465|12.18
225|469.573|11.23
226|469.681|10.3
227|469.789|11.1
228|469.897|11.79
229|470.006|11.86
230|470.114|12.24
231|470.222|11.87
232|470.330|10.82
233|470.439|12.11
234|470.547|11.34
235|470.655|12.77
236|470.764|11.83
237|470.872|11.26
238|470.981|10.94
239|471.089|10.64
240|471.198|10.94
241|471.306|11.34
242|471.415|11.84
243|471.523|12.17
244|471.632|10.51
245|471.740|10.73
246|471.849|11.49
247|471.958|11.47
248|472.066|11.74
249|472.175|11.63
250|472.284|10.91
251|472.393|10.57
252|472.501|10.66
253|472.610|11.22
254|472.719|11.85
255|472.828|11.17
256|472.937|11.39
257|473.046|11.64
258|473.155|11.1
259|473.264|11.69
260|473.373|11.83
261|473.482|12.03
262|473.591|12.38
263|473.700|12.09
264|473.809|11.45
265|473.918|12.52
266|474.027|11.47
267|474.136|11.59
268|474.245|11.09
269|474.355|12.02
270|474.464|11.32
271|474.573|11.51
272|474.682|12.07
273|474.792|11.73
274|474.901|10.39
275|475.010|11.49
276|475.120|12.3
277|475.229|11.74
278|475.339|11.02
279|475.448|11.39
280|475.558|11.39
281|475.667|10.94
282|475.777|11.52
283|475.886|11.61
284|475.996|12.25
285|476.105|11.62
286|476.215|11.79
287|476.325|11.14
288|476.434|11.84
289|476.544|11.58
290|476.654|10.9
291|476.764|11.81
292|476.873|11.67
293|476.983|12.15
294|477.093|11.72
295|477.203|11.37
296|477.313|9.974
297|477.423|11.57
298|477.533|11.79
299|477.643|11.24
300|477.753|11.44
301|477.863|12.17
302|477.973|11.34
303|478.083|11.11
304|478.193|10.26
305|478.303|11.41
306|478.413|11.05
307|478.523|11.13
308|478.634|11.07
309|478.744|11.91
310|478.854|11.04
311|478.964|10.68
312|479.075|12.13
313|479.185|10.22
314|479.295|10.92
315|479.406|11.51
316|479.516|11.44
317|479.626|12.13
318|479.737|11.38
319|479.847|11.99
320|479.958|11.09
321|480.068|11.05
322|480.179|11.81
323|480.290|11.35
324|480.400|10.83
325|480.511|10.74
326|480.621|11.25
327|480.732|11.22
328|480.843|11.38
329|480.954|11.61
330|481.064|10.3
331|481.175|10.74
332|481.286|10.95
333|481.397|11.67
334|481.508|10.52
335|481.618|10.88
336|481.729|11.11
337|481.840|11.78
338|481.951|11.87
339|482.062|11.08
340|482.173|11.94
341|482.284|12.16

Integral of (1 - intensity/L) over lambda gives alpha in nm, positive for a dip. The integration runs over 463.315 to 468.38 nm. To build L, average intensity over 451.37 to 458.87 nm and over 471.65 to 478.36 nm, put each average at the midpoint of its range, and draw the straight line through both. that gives 0.14 nm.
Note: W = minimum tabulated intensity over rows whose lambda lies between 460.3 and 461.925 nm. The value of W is 10.28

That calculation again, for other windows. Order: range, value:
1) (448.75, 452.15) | 9.956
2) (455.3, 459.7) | 9.615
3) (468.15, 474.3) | 10.3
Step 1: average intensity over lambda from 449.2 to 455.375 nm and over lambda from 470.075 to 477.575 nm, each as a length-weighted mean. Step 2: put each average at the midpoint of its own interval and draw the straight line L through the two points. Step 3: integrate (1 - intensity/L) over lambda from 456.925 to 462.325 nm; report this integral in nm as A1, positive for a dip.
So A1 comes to 0.03 nm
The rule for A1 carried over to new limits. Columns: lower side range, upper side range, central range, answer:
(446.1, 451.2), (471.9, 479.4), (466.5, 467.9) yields 0.03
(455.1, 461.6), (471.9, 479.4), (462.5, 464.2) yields 0.02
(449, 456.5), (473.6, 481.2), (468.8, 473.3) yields 0.01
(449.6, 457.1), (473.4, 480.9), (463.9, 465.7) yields 0.07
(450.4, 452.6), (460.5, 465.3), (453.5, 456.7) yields 0.07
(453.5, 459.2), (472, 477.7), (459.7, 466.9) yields 0.15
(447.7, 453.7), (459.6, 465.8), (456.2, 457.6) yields -0.05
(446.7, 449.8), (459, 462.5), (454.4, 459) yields -0.05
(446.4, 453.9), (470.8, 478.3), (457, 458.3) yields 0.01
